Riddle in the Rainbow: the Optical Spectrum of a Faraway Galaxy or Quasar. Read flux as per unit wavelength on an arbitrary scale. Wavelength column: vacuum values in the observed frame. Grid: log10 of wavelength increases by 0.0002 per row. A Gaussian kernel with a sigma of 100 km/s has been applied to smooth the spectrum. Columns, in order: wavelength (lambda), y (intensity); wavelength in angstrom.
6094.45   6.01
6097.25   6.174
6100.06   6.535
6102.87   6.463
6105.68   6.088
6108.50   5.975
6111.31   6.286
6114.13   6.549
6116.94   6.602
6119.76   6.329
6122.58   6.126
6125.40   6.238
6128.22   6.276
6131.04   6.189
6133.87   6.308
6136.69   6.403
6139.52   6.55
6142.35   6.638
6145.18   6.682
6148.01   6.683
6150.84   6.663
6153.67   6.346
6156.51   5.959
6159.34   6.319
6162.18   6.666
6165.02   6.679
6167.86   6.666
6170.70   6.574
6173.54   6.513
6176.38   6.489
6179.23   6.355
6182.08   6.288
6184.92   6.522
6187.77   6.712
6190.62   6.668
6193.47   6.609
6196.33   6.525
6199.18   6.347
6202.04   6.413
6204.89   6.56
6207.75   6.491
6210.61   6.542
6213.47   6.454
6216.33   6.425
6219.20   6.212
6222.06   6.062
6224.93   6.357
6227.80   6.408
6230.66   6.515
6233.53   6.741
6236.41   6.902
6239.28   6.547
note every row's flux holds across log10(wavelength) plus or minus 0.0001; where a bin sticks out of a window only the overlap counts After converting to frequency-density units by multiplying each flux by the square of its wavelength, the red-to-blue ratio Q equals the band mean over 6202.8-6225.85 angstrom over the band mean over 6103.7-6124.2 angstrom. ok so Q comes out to 1.05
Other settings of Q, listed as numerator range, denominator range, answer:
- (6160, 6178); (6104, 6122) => 1.06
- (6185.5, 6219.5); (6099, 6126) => 1.06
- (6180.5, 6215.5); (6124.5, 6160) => 1.03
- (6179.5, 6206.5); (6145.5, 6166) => 1.02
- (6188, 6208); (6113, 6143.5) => 1.05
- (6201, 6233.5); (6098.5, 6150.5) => 1.04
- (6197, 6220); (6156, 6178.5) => 1.00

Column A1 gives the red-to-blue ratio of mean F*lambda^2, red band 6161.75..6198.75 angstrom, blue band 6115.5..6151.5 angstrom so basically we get 1.03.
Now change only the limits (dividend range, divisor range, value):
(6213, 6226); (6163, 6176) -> 0.97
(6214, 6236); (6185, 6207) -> 0.99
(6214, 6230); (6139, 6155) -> 0.98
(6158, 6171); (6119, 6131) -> 1.07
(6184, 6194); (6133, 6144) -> 1.04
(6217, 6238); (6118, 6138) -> 1.06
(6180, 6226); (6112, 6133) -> 1.05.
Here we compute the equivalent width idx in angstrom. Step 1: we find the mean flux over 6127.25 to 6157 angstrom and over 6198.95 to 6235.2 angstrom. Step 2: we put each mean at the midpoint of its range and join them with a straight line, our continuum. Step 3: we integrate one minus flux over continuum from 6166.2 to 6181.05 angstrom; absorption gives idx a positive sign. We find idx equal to -0.2 angstrom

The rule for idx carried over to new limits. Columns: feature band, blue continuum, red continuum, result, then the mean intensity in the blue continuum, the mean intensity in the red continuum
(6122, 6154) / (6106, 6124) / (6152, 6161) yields -0.89 angstrom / 6.3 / 6.23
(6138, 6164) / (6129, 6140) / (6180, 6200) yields -0.44 angstrom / 6.34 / 6.52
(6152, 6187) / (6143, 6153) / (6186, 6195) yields 1.04 angstrom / 6.65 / 6.65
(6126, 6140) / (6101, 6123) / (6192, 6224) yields 0.03 angstrom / 6.31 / 6.42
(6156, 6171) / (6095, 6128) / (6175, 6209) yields -0.17 angstrom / 6.3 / 6.5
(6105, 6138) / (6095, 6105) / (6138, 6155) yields 0.88 angstrom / 6.34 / 6.59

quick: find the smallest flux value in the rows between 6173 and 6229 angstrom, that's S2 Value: 6.062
